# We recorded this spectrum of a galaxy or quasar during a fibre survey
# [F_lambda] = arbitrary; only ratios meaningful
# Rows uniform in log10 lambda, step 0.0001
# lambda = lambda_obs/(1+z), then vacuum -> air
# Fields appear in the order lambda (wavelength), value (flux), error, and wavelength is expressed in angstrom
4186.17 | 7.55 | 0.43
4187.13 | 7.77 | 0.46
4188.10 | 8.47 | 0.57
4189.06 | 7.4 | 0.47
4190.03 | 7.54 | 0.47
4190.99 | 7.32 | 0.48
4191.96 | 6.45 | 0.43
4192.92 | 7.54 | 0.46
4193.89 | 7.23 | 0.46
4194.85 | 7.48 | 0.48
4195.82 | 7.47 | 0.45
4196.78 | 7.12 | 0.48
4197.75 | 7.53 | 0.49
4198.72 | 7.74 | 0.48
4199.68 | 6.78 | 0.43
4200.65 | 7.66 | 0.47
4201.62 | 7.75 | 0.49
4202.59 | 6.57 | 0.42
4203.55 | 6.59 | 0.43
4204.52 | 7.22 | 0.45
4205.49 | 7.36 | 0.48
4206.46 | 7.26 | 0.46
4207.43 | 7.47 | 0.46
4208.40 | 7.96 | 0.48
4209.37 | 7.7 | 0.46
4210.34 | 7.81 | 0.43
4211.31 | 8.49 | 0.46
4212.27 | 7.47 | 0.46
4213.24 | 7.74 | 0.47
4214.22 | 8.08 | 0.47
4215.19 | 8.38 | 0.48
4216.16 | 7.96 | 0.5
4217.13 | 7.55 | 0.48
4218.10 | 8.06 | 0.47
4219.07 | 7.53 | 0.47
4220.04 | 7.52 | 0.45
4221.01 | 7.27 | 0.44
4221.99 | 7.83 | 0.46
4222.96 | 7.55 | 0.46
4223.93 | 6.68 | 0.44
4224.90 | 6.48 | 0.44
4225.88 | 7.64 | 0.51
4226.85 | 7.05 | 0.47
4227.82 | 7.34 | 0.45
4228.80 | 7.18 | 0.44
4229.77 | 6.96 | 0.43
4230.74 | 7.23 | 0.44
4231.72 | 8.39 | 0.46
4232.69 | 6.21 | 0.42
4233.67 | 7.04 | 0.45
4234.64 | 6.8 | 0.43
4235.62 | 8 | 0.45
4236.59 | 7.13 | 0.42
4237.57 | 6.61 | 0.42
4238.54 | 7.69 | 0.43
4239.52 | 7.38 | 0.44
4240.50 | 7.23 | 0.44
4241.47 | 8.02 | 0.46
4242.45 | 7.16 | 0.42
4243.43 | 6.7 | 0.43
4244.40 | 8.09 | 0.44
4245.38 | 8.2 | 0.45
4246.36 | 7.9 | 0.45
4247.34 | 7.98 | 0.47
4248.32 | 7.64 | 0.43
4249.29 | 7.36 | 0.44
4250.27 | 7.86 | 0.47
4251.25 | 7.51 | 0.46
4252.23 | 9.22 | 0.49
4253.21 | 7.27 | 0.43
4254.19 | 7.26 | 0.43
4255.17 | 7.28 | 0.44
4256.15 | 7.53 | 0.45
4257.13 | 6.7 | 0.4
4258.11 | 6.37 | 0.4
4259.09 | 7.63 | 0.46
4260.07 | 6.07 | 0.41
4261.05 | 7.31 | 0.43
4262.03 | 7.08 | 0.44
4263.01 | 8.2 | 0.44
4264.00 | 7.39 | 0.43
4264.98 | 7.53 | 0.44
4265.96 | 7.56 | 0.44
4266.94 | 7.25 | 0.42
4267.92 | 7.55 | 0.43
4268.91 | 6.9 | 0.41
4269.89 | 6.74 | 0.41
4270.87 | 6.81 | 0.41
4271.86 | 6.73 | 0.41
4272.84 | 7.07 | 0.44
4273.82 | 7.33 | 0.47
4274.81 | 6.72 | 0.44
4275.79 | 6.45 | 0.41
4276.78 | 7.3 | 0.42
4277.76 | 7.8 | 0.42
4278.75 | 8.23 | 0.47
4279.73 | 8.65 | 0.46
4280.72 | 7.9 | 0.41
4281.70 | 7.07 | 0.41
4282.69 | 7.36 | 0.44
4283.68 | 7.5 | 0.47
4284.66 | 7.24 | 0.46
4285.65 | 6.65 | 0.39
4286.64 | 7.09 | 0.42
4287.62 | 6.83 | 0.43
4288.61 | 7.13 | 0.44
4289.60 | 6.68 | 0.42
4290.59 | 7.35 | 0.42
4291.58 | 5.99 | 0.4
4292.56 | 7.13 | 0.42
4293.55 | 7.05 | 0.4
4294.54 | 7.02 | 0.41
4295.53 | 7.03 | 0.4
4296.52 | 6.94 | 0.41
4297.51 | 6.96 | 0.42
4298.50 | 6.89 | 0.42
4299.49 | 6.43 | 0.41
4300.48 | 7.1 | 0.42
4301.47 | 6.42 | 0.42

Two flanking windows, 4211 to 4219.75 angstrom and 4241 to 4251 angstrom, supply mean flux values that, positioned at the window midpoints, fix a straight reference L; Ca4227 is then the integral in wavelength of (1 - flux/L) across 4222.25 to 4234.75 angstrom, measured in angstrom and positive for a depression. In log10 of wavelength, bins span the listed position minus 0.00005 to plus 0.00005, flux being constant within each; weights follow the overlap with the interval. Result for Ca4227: 1.1 angstrom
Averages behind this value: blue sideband 7.9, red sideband 7.68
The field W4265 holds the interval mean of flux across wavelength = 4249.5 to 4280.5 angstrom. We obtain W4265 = 7.34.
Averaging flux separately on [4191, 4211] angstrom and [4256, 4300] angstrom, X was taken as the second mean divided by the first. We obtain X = 1.0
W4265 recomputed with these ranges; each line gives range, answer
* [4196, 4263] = 7.43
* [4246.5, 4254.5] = 7.78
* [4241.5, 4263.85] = 7.48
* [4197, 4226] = 7.51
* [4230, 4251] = 7.45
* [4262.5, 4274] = 7.25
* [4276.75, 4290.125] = 7.39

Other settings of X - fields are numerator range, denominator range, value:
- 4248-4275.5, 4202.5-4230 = 0.97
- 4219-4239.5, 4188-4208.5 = 0.99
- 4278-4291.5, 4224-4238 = 1.03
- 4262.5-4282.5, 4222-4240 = 1.02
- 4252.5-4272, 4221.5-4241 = 1.00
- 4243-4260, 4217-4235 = 1.03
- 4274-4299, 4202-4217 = 0.94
